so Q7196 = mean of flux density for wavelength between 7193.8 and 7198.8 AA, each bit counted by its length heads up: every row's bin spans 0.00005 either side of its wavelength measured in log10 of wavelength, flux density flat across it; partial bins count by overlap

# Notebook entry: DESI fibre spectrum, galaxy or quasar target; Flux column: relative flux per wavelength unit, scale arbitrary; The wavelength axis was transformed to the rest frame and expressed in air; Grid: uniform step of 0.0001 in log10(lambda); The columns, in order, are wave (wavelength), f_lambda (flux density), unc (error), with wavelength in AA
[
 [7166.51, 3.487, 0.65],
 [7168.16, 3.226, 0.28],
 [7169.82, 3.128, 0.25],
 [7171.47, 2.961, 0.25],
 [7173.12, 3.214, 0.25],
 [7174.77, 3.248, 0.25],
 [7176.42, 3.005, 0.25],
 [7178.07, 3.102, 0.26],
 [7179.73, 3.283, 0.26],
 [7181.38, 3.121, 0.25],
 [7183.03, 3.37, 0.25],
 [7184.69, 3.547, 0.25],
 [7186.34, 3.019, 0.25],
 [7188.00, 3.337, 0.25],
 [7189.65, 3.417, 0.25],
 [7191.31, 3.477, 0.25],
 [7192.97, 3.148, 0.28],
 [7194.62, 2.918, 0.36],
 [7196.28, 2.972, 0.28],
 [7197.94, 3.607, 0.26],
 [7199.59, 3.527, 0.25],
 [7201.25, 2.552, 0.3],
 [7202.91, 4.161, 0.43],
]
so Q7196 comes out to 3.17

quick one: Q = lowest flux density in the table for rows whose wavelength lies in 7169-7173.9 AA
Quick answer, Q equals 2.961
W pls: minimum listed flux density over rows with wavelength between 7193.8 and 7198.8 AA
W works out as 2.918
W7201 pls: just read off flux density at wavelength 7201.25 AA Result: 2.552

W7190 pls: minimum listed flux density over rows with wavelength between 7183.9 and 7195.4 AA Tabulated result 2.918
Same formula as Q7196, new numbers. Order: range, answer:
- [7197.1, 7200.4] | 3.57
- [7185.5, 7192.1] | 3.31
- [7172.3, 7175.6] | 3.23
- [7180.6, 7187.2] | 3.26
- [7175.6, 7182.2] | 3.13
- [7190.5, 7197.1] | 3.13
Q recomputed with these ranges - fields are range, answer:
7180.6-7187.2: 3.019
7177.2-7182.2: 3.102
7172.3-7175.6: 3.214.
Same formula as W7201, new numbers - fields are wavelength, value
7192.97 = 3.148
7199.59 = 3.527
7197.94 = 3.607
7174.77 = 3.248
